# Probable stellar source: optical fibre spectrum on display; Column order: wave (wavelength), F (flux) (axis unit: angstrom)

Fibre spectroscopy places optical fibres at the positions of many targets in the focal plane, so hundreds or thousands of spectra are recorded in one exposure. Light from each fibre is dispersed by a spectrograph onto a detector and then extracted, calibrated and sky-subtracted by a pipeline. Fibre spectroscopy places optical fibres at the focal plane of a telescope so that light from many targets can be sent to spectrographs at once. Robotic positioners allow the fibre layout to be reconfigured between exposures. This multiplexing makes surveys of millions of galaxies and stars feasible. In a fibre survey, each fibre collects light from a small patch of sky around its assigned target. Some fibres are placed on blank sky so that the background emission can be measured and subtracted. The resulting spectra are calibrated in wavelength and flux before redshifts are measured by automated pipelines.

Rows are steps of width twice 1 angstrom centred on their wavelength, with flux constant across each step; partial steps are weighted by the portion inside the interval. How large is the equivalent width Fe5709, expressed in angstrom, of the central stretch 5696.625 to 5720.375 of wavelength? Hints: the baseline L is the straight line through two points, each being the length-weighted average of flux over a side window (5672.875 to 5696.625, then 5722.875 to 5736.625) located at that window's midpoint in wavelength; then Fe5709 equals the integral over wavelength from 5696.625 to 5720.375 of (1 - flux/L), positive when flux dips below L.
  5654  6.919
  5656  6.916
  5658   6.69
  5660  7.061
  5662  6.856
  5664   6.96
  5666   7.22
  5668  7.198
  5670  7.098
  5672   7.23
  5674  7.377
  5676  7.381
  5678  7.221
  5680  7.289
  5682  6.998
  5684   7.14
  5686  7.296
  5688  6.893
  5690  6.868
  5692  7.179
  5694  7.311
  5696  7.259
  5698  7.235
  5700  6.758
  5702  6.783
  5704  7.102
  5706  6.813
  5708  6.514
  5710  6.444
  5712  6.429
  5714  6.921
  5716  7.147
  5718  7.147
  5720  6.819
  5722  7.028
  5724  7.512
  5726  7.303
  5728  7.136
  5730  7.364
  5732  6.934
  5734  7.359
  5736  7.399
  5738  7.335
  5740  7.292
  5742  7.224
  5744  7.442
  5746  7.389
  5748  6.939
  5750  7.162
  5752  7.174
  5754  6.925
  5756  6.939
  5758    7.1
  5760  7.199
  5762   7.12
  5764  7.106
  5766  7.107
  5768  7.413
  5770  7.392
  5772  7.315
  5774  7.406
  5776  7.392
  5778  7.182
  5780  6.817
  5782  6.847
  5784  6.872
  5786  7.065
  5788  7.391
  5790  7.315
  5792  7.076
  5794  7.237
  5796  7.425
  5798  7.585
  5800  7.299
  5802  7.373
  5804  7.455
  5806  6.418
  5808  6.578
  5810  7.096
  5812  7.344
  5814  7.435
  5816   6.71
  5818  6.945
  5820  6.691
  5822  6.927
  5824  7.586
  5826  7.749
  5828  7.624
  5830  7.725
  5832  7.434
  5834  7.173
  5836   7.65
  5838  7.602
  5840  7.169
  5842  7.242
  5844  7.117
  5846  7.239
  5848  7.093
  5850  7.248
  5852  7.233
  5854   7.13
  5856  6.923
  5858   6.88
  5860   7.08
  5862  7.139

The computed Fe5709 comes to 1.3 angstrom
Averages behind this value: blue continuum 7.18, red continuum 7.28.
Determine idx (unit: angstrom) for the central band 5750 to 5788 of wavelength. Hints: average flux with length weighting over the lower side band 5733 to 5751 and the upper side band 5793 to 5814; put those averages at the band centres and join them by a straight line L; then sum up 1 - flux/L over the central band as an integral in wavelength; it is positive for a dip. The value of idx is 0.5 angstrom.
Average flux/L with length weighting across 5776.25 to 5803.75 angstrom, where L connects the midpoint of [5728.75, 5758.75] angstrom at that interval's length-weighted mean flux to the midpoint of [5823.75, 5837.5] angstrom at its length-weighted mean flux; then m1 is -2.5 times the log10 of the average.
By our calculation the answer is 0.03 mag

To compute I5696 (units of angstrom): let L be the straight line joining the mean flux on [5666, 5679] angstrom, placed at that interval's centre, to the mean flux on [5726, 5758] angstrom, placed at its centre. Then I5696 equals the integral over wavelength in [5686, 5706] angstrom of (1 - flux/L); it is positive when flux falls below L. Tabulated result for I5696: 0.5 angstrom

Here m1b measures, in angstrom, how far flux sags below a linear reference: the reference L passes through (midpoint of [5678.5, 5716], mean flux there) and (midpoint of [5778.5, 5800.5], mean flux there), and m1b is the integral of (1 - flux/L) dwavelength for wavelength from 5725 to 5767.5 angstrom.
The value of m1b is -0.69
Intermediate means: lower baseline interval 6.97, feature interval 7.19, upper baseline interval 7.17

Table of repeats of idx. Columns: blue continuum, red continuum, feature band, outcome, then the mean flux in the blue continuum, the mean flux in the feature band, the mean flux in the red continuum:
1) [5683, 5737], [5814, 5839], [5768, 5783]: -0.02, 7.04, 7.21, 7.32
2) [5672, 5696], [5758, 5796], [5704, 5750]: 0.62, 7.18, 7.09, 7.18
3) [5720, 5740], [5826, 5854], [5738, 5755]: 0.14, 7.24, 7.2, 7.36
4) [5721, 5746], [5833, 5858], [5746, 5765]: 0.47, 7.28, 7.09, 7.22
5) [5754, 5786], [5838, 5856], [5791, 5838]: -0.52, 7.14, 7.25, 7.19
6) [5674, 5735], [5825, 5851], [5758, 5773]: -0.04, 7.06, 7.23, 7.39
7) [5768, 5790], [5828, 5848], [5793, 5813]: 0.22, 7.19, 7.18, 7.37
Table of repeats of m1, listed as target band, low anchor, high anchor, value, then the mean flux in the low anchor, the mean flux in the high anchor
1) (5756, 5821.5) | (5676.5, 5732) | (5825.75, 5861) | 0.01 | 7.04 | 7.29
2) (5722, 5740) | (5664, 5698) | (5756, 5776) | -0.01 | 7.18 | 7.23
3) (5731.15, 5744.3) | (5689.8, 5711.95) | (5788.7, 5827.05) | -0.04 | 6.91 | 7.17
